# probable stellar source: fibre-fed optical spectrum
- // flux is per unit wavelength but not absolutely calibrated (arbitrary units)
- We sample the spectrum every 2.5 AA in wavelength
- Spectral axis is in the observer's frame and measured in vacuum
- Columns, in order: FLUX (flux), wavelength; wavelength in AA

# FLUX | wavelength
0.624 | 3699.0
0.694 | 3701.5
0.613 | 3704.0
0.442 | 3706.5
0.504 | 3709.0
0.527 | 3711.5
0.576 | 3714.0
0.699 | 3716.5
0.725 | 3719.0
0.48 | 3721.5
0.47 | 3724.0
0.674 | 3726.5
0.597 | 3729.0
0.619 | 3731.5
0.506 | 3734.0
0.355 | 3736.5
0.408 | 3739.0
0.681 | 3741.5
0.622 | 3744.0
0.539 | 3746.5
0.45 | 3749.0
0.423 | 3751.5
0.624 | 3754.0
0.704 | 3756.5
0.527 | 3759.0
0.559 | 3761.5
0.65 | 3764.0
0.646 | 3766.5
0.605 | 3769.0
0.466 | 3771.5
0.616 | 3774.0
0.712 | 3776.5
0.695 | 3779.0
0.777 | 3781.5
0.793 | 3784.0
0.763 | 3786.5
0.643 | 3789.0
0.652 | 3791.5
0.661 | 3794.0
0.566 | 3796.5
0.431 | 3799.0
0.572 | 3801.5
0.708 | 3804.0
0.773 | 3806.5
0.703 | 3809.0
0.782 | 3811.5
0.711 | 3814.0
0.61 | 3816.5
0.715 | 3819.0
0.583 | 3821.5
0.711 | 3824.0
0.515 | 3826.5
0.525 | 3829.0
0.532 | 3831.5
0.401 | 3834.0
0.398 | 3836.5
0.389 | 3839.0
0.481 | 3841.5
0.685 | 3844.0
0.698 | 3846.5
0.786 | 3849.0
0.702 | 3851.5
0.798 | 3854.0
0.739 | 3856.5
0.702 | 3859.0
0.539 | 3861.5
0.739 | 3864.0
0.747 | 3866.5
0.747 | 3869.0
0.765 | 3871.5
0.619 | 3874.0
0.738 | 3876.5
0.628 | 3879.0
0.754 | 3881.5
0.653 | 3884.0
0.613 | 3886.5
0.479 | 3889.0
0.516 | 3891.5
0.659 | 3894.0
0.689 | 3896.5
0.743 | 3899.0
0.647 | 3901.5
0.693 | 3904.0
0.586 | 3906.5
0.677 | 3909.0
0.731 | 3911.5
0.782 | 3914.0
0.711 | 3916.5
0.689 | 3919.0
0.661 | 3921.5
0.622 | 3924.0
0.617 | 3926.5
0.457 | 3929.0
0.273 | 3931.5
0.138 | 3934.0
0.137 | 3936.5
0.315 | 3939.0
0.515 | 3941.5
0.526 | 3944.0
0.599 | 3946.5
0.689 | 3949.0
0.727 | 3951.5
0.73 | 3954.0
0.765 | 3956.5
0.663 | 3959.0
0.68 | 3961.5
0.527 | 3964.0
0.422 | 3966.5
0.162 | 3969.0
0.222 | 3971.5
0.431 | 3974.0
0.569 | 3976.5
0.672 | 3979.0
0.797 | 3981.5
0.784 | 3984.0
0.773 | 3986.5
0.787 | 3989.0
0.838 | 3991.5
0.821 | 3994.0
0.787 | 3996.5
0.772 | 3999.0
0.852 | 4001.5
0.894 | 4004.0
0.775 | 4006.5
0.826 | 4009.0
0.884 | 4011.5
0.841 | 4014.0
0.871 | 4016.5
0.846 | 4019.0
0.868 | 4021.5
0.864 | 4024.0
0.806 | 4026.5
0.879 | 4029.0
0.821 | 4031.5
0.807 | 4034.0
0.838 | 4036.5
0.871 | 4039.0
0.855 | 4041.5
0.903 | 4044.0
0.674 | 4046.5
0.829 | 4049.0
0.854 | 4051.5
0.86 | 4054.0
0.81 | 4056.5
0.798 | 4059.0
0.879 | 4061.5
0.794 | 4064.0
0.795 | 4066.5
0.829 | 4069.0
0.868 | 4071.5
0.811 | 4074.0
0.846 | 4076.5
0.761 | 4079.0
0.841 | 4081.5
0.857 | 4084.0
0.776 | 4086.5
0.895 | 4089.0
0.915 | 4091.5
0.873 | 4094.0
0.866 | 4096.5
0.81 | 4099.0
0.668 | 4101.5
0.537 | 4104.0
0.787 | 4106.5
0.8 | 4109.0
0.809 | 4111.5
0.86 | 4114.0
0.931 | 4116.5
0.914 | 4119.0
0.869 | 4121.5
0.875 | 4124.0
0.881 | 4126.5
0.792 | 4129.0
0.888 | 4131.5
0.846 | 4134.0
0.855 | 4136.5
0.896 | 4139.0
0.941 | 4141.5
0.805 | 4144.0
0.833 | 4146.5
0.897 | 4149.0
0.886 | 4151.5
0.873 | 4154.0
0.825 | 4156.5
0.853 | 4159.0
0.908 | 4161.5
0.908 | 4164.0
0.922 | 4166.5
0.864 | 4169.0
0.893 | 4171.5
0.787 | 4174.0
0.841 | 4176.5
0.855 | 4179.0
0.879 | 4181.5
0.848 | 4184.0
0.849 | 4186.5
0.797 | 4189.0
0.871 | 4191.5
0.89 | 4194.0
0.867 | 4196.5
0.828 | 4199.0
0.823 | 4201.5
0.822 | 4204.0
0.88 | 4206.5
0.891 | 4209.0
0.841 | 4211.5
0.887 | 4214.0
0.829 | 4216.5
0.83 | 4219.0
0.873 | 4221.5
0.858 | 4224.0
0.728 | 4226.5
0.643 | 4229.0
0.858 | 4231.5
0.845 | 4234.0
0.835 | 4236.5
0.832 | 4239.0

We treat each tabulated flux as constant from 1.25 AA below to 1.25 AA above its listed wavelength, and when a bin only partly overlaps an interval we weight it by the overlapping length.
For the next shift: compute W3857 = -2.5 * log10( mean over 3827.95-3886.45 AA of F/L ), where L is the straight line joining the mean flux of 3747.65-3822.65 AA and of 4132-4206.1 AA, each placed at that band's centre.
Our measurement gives 0.06 mag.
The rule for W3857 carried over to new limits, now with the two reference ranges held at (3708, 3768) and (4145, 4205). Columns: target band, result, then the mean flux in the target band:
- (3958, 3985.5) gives 0.32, 0.54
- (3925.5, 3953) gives 0.47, 0.455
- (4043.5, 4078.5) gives -0.05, 0.822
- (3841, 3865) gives -0.08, 0.693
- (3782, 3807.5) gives -0.10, 0.659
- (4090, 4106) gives 0.04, 0.78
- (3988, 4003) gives -0.10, 0.811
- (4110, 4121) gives -0.07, 0.876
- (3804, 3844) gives 0.05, 0.595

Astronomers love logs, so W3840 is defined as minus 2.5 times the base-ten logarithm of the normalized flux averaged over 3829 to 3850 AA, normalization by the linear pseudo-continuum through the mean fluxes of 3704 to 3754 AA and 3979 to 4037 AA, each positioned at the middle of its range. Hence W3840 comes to 0.21 mag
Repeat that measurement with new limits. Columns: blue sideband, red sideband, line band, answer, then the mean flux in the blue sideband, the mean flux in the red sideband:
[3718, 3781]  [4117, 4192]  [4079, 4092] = -0.04 mag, 0.576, 0.866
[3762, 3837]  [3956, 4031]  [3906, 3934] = 0.15 mag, 0.632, 0.723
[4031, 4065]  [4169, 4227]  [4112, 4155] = -0.04 mag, 0.828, 0.848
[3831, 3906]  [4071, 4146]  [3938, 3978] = 0.31 mag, 0.643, 0.835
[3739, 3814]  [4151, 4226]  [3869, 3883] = -0.03 mag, 0.63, 0.858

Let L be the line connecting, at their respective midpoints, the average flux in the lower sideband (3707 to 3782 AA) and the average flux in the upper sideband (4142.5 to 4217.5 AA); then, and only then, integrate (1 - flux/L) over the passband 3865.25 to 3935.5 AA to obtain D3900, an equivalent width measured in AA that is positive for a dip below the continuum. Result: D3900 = 5.0 AA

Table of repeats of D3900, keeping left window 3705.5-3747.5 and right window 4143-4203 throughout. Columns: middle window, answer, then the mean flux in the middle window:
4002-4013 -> -1.5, 0.845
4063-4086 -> -0.9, 0.821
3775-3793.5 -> -3.8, 0.716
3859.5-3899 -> -0.2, 0.662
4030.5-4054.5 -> -1.9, 0.83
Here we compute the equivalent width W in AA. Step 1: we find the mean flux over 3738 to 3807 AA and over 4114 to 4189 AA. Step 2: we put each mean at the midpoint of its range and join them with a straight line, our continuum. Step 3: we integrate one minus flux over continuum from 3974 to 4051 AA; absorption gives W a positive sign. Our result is -3.14 AA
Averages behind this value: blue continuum 0.616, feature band 0.808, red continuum 0.868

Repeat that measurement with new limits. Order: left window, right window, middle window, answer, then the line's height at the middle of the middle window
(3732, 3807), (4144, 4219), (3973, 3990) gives 1.0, 0.734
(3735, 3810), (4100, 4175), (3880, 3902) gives 1.5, 0.687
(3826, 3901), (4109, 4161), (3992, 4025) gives -3.5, 0.758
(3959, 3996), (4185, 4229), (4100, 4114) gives 0.1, 0.74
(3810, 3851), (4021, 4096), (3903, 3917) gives -0.3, 0.681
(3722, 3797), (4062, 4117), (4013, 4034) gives -2.1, 0.771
